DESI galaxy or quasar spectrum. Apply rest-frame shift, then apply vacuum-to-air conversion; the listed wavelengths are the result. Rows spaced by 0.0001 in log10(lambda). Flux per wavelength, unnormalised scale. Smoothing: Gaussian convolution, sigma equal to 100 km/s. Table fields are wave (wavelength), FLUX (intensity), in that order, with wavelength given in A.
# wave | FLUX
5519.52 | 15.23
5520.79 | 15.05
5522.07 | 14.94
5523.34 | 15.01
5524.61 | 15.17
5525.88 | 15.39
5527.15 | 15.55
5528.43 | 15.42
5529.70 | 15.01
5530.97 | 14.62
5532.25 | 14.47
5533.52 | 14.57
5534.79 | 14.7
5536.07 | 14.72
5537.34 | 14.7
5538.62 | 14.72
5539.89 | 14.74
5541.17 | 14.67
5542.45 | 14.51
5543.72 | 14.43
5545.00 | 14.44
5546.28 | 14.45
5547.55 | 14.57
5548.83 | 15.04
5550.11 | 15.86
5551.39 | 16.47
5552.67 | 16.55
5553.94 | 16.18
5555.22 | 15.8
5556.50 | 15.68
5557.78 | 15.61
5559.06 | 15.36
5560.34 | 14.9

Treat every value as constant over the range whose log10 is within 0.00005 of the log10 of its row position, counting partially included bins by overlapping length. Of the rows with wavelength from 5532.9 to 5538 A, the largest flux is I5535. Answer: 14.72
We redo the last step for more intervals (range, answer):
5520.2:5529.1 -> 15.55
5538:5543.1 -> 14.74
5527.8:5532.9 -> 15.42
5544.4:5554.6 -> 16.55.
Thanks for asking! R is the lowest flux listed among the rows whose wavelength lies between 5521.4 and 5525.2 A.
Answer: 14.94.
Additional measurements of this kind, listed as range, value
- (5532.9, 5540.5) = 14.57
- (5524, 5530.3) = 15.01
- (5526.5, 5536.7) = 14.47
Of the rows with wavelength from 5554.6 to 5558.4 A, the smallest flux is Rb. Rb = 15.61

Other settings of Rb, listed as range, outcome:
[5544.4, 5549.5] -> 14.44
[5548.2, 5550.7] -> 15.04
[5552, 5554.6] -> 16.18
